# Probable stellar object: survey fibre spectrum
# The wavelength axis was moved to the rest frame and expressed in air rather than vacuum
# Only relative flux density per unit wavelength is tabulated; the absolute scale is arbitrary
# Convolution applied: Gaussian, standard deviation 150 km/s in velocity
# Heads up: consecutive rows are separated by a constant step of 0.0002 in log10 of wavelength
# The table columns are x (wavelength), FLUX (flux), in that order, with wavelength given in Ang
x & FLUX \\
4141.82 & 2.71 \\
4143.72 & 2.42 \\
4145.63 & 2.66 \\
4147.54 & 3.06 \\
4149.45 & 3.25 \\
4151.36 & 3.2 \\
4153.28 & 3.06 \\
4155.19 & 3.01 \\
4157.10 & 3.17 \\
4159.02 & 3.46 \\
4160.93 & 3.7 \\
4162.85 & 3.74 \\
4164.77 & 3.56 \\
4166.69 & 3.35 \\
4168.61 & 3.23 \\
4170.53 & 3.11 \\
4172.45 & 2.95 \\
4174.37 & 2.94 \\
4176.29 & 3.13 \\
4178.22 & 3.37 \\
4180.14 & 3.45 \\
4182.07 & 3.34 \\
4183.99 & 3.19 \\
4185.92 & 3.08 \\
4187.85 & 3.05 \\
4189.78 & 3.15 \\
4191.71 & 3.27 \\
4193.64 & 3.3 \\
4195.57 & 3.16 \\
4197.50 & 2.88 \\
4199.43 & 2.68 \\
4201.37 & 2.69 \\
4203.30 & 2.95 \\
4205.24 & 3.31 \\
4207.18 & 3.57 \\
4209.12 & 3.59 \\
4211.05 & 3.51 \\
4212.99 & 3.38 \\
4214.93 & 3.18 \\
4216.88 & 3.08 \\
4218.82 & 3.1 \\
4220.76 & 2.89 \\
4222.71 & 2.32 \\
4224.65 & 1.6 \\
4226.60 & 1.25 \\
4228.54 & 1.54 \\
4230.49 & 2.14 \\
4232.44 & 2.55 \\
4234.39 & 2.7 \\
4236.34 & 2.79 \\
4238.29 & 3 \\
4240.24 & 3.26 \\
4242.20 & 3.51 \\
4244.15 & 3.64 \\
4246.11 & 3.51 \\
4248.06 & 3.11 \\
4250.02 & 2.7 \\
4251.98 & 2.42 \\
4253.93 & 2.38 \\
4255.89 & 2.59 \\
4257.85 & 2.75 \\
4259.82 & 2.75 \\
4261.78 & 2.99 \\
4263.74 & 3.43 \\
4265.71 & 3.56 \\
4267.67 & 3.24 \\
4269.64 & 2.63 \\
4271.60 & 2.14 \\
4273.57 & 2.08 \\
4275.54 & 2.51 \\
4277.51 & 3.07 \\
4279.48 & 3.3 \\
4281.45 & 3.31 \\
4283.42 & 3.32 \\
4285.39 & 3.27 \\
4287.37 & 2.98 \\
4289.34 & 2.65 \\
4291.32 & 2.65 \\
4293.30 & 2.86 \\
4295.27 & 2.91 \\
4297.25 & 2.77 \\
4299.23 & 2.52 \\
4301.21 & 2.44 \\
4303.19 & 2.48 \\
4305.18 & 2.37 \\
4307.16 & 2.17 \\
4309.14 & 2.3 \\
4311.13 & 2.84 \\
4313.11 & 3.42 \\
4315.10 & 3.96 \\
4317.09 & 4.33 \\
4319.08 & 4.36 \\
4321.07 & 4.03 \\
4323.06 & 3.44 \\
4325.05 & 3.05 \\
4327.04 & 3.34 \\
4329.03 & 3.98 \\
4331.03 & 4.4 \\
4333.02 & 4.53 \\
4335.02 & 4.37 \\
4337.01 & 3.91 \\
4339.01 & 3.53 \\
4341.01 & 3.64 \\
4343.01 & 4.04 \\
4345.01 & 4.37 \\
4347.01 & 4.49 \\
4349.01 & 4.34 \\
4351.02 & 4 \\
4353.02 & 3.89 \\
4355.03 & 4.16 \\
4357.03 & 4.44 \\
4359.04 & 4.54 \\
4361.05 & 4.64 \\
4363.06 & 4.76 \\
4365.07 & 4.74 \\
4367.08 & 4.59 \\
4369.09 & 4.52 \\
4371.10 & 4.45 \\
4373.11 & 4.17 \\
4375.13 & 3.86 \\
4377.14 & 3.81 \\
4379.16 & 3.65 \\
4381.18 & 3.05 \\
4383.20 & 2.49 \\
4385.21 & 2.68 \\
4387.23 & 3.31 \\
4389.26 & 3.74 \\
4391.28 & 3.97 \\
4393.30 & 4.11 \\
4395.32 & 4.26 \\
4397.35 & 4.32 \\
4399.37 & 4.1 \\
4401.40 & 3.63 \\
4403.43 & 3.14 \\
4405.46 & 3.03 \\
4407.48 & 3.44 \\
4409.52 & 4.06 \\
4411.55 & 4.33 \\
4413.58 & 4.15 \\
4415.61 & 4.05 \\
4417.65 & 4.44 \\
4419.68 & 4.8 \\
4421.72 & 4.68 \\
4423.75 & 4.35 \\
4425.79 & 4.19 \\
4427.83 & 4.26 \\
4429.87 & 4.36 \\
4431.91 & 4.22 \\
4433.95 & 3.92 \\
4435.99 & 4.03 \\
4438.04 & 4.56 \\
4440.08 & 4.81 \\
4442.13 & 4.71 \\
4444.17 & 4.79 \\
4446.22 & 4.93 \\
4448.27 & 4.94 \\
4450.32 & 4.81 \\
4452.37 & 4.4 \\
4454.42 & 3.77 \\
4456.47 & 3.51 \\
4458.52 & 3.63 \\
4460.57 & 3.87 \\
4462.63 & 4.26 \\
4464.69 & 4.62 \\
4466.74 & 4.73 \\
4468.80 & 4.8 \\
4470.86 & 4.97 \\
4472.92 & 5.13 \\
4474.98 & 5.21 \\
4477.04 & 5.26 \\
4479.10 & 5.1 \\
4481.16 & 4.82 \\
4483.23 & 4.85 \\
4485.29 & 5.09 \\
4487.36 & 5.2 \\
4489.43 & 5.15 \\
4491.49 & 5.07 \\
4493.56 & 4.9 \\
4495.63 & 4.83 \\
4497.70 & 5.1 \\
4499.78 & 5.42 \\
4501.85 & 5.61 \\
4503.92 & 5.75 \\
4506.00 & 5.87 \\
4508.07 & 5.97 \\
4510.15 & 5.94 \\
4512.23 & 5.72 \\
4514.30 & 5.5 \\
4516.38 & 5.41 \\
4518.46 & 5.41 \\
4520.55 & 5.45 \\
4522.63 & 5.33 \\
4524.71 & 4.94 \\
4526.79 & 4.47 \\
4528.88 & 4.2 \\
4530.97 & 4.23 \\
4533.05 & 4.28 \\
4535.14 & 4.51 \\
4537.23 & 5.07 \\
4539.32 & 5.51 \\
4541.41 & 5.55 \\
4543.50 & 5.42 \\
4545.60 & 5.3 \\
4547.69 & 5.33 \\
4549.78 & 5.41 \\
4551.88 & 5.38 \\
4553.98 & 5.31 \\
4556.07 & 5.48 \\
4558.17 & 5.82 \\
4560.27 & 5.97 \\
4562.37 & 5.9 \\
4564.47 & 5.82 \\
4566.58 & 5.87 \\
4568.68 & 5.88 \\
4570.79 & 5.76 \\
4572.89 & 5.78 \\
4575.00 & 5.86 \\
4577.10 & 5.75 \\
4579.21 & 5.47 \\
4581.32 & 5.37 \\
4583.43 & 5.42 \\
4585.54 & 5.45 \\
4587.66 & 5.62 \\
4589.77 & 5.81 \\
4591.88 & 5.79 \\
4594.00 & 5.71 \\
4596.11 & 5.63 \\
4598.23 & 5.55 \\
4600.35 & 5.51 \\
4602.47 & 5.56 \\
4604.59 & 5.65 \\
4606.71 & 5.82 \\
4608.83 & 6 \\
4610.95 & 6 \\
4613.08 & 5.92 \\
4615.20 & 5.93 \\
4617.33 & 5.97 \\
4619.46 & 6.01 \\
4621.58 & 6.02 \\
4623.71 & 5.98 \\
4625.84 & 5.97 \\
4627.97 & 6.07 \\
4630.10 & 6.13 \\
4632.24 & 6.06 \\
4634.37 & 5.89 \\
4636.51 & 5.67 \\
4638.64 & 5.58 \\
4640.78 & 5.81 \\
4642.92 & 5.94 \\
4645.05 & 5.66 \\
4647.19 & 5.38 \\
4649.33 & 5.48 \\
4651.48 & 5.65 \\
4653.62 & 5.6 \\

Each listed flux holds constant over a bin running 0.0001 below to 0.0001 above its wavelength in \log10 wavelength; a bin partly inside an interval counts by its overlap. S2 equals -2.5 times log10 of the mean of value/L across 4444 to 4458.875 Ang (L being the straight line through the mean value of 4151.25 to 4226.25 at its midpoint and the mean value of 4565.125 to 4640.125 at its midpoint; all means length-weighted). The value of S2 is 0.108 mag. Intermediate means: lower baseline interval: 3.13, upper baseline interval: 5.78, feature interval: 4.35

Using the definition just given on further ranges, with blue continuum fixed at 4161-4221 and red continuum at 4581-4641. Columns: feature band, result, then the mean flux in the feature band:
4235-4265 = 0.19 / 2.99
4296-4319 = 0.32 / 2.93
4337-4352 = 0.03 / 4.05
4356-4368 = -0.09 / 4.62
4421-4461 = 0.10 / 4.34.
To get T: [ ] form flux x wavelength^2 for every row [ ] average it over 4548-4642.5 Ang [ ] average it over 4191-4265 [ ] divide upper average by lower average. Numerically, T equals 2.36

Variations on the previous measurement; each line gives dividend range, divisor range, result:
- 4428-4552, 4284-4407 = 1.44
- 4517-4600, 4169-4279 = 2.16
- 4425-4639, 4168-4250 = 2.05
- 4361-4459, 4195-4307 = 1.56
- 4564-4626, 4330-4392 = 1.59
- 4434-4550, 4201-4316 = 1.94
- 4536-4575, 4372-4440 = 1.52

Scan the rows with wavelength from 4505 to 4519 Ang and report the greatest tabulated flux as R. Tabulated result 5.97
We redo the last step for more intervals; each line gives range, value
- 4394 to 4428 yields 4.8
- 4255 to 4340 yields 4.53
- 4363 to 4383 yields 4.76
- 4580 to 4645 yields 6.13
